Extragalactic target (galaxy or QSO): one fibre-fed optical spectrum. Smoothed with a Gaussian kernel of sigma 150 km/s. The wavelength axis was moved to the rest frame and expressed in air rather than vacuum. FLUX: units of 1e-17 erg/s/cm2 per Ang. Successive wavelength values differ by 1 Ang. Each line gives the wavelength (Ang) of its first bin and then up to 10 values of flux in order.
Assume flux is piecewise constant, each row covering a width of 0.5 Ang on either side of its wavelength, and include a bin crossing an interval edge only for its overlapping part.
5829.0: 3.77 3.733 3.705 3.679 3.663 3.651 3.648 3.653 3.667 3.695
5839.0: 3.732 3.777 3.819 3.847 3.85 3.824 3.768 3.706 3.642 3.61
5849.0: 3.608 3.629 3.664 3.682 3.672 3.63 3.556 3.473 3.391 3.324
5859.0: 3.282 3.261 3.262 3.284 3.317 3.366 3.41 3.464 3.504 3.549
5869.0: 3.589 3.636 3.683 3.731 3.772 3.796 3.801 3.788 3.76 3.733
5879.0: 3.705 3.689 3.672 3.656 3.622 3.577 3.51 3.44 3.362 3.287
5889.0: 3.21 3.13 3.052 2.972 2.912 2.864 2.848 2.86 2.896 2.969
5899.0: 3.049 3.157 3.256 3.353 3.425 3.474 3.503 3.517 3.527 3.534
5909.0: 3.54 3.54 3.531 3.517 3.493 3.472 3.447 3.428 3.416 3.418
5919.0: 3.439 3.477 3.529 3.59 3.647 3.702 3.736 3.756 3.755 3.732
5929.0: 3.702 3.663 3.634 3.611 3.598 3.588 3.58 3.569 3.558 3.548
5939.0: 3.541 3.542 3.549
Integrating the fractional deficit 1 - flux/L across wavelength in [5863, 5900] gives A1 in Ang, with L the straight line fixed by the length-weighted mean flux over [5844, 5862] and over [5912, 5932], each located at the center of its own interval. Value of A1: 1.5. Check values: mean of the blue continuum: 3.54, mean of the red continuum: 3.58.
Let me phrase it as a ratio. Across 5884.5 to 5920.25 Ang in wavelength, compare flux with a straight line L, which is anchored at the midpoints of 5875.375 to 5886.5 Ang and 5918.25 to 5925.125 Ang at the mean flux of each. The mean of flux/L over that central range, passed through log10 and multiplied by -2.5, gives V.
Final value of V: 0.10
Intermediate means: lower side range 3.65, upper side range 3.57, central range 3.3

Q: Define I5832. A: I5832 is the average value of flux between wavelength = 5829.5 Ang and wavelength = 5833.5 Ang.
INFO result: 3.7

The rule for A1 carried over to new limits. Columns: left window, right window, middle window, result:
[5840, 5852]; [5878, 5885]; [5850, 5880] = 1.02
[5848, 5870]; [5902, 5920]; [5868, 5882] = -0.93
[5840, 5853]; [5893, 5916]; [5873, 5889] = -0.67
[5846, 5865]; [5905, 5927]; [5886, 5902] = 2.02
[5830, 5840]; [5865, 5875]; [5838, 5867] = 0.73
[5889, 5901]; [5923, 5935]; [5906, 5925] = -0.66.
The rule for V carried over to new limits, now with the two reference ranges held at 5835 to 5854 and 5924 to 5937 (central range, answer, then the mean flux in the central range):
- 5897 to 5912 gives 0.093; 3.37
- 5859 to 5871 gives 0.082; 3.43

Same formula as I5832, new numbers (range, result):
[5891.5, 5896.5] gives 2.89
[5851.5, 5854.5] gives 3.66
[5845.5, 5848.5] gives 3.65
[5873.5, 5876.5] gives 3.79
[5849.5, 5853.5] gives 3.66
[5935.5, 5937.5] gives 3.56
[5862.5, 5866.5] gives 3.39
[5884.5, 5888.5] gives 3.4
